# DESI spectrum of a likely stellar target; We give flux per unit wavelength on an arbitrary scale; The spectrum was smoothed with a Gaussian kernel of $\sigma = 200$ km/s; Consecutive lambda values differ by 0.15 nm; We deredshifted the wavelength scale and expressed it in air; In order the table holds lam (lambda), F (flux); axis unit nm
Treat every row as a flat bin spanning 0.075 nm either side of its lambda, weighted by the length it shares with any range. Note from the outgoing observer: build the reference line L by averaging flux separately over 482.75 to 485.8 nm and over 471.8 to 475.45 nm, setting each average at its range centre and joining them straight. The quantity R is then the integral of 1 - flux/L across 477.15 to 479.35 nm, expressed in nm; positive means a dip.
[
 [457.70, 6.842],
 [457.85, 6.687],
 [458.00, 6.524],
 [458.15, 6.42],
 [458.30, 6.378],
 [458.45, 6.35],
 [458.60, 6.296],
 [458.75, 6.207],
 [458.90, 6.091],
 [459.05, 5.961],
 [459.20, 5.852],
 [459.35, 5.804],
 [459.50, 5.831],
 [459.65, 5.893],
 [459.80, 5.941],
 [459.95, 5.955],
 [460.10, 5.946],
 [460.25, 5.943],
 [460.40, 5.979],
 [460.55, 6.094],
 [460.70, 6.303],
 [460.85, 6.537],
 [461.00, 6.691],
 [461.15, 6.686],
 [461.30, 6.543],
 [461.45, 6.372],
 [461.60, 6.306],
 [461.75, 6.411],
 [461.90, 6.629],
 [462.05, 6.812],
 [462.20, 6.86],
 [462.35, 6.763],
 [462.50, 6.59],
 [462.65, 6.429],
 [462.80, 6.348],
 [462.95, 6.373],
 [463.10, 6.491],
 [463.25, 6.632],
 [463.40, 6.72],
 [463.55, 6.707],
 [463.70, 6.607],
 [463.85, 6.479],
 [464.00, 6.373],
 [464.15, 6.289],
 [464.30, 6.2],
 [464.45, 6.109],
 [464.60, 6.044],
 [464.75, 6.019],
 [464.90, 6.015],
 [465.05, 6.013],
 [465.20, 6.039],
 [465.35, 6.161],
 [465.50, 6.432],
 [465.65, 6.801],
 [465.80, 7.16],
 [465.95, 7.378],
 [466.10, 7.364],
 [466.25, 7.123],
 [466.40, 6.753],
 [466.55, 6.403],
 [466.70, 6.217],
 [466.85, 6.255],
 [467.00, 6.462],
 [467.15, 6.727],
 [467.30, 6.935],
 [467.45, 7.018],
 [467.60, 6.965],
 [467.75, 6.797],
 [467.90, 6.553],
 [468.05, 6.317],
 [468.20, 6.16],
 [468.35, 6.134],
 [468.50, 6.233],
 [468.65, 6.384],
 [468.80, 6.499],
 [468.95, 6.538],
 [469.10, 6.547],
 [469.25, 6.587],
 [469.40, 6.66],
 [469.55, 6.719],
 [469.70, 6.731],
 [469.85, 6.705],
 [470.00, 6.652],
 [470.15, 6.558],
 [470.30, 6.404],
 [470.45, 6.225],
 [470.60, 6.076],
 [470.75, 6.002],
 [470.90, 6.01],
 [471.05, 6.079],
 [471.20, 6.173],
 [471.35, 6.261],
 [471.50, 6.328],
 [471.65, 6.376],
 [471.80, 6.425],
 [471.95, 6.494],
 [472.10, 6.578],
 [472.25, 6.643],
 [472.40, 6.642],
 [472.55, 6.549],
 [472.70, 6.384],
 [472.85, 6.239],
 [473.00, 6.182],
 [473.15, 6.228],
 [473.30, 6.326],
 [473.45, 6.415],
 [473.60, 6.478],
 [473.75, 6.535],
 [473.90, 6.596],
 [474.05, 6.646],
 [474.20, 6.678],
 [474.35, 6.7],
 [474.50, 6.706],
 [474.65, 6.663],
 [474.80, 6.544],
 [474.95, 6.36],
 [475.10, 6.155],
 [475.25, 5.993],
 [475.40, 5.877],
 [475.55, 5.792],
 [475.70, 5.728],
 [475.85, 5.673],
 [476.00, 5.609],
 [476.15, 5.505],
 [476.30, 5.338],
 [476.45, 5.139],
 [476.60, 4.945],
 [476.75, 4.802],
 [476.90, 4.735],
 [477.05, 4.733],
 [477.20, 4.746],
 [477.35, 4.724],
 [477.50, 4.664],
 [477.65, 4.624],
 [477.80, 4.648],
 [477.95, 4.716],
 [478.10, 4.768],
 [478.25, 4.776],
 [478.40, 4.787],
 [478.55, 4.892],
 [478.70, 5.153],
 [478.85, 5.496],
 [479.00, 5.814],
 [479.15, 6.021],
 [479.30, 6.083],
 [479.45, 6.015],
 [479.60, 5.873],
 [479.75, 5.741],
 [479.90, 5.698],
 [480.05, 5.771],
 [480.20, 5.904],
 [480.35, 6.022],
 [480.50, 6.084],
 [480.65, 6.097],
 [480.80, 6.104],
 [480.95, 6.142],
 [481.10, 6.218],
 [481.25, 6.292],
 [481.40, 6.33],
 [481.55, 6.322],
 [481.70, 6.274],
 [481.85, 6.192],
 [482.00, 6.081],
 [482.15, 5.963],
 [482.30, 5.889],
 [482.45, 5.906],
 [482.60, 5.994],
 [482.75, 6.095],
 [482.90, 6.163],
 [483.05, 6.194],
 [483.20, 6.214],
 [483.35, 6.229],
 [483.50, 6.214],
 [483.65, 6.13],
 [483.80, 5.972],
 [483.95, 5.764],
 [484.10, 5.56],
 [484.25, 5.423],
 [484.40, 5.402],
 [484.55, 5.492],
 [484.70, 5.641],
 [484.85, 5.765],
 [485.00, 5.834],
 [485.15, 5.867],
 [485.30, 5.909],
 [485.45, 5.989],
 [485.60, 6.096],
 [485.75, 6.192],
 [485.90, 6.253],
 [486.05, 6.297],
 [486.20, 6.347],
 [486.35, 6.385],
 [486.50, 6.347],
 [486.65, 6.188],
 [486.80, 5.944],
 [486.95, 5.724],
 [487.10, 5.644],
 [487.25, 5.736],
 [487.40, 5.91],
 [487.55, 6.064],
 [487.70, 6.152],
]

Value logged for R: 0.41 nm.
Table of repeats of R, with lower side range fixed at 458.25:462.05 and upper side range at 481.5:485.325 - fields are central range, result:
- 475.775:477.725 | 0.32 nm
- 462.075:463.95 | -0.12 nm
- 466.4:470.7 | -0.28 nm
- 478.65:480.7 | 0.05 nm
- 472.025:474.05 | -0.13 nm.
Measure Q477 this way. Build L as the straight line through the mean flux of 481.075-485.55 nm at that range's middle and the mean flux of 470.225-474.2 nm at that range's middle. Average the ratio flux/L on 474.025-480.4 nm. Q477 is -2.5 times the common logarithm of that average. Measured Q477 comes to 0.12 mag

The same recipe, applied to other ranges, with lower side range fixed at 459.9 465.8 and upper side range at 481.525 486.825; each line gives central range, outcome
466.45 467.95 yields -0.054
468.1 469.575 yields -0.026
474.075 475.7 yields -0.026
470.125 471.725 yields 0.005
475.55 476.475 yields 0.114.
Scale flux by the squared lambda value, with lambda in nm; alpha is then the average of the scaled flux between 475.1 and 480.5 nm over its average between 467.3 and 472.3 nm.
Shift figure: 0.9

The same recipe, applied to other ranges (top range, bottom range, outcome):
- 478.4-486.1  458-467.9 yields 1.00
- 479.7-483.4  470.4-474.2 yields 0.99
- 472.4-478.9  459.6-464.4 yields 0.94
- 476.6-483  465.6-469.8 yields 0.89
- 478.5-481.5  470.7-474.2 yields 0.95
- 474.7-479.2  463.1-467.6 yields 0.85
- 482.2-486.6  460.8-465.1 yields 1.02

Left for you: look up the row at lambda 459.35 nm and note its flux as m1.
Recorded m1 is 5.804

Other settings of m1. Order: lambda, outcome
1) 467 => 6.462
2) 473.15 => 6.228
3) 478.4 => 4.787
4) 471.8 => 6.425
